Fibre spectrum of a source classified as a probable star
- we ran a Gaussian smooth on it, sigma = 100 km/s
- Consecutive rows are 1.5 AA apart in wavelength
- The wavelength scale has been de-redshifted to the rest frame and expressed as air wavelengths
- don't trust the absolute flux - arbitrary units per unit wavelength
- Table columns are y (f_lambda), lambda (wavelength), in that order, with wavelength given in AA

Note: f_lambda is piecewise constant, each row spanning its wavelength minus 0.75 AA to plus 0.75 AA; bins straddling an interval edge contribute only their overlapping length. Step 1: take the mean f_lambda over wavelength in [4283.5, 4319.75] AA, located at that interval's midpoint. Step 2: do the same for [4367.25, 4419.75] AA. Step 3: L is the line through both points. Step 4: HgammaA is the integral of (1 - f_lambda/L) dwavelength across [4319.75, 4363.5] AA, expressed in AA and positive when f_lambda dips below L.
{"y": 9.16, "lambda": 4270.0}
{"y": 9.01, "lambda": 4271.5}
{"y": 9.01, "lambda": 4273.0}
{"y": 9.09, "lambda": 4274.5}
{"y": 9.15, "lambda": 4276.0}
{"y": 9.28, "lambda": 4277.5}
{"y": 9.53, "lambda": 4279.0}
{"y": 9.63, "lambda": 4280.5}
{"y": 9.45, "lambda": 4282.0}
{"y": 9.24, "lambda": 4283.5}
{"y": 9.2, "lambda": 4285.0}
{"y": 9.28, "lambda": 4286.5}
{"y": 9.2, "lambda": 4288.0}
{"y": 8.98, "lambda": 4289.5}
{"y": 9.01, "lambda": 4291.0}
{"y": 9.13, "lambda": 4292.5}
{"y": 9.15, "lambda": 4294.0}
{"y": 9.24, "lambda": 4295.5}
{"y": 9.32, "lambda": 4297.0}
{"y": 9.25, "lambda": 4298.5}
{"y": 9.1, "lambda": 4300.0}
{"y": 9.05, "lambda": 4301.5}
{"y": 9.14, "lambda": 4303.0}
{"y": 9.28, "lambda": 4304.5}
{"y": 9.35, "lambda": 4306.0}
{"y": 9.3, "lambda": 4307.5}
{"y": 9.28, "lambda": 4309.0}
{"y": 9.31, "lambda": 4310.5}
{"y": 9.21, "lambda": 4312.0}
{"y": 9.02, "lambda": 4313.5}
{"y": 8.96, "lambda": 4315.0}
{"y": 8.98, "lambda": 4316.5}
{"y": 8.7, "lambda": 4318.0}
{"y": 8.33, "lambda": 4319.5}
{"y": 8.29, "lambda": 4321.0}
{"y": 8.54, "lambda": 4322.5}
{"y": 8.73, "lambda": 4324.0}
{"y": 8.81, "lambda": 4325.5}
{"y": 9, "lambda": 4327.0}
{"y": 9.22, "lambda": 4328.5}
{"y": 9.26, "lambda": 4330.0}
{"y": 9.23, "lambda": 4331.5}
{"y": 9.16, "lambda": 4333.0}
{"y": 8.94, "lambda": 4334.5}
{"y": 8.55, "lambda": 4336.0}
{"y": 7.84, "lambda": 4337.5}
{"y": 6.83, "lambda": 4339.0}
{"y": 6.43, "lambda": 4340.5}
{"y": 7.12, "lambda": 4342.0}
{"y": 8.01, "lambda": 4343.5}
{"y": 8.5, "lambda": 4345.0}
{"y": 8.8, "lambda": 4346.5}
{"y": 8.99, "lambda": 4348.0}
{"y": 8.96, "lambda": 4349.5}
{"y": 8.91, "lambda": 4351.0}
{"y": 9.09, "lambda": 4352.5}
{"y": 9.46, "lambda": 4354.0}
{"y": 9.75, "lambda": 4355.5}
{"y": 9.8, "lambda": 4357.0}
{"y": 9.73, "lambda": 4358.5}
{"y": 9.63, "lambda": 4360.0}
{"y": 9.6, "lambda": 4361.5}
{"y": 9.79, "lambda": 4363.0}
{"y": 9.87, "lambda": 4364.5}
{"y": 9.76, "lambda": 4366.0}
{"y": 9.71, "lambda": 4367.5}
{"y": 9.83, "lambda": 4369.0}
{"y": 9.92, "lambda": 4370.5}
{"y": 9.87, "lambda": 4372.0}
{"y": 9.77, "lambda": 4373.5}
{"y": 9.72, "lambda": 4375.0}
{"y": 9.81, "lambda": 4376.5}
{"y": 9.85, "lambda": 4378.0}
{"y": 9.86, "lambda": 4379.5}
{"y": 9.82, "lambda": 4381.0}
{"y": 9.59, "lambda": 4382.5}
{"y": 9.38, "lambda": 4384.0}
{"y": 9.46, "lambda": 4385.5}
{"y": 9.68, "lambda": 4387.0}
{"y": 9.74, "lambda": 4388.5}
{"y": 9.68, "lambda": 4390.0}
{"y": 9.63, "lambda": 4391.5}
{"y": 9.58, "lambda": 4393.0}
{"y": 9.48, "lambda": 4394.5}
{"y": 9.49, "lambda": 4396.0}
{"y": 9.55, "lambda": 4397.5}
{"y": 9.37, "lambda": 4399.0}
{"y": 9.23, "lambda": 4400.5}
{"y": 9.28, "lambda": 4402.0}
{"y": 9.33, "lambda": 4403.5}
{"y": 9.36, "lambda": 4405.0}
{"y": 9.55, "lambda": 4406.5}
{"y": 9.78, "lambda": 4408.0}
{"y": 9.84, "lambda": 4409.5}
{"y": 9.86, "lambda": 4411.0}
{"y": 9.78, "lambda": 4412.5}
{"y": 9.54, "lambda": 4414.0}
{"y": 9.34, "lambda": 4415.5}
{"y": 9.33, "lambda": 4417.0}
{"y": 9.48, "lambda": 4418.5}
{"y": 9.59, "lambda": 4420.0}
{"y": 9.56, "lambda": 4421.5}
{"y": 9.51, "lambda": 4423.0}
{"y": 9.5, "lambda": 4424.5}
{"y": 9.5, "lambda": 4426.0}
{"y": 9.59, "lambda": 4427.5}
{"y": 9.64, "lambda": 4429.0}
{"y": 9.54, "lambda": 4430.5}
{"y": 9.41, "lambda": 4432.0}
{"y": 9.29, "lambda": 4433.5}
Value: 2.6 AA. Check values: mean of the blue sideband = 9.13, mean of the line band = 8.78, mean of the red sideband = 9.61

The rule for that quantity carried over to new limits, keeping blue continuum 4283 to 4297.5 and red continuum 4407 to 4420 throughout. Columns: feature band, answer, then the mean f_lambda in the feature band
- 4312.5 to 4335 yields 1.0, 8.88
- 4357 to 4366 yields -0.3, 9.73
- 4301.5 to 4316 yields 0.1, 9.19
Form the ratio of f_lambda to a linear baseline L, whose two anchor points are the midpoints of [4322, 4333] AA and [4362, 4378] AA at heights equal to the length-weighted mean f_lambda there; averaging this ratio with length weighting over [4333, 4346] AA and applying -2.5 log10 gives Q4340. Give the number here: 0.17 mag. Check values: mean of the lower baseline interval 8.99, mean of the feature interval 7.88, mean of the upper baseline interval 9.8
